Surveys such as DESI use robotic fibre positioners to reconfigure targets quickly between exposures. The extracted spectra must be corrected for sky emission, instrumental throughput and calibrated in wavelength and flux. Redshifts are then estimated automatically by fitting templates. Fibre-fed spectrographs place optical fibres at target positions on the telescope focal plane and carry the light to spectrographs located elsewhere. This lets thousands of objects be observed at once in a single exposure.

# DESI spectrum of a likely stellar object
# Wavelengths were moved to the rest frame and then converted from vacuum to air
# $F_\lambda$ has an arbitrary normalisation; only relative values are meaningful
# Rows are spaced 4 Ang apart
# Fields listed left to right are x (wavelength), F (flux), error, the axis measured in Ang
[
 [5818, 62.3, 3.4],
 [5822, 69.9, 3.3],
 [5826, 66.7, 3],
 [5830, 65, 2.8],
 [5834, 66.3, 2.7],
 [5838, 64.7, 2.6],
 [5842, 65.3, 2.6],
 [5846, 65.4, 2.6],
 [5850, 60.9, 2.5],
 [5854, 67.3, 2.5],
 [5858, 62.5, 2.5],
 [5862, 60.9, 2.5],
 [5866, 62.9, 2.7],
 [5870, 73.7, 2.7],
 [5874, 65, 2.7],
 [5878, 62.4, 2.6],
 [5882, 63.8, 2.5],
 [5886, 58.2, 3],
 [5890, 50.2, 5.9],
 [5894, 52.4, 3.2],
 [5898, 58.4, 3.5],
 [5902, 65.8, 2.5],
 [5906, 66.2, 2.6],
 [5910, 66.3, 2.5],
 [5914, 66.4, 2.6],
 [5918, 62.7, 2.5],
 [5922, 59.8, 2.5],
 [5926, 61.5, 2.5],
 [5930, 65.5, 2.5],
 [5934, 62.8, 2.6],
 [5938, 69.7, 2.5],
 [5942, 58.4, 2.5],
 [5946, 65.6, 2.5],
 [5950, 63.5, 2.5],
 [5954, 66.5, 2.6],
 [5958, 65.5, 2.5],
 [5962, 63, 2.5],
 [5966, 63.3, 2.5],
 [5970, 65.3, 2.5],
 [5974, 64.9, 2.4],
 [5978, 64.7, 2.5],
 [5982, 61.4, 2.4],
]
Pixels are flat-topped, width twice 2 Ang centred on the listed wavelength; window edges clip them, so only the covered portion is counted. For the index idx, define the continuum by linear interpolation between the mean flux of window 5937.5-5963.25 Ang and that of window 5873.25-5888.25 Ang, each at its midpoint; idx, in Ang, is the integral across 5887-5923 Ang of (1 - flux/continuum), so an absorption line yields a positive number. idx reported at 1.1 Ang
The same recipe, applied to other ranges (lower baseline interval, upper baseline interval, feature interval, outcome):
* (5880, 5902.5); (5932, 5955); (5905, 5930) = -1.19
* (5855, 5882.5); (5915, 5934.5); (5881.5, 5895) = 1.76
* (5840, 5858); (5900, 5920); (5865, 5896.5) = 1.94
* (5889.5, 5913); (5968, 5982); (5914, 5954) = -0.76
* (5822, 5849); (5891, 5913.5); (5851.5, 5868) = 0.23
